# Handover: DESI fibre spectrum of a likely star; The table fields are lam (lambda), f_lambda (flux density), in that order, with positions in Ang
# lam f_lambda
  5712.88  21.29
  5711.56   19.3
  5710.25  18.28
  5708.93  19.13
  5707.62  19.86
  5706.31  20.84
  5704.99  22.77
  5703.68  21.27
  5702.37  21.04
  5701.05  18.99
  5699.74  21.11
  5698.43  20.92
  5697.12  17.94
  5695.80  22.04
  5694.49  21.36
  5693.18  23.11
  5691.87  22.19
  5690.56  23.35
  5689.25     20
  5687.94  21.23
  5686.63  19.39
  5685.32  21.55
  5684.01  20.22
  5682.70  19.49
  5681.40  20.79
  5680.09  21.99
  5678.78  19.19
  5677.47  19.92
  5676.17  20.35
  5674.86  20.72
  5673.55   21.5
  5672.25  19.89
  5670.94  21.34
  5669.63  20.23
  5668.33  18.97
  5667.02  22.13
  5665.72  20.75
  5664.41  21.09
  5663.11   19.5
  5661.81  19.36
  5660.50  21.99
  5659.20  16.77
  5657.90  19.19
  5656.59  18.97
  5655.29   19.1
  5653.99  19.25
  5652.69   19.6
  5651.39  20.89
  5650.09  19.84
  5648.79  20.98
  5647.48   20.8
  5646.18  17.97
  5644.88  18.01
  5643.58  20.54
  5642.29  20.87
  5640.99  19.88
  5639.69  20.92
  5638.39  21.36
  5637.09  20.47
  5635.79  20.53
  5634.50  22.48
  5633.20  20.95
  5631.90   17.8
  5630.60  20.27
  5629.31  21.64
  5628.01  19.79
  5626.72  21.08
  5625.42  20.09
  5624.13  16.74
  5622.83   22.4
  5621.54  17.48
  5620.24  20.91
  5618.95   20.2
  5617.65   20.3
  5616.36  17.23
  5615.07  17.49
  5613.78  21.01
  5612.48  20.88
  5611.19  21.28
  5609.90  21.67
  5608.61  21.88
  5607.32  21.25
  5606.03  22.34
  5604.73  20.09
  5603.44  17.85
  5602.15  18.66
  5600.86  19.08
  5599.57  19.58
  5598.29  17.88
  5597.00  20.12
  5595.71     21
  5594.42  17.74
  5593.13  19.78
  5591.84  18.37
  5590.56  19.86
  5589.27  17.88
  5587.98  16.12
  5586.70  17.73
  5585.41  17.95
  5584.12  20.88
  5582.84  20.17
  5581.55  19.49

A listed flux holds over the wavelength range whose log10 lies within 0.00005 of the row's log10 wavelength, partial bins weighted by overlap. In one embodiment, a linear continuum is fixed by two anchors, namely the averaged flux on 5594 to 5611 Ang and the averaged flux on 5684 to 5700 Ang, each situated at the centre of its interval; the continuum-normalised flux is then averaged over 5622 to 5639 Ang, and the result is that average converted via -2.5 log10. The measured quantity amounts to 0.00 mag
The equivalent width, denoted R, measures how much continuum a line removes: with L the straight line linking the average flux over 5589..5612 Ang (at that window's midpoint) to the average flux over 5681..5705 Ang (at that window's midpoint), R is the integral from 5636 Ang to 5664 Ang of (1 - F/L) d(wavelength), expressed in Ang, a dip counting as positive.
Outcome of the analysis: 0.8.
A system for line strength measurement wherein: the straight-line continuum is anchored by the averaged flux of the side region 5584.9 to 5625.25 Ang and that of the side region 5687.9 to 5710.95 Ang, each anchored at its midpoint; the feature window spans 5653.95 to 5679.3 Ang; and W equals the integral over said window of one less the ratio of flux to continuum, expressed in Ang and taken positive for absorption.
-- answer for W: 0.4 Ang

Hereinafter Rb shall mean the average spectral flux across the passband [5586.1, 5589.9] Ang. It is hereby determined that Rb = 17.3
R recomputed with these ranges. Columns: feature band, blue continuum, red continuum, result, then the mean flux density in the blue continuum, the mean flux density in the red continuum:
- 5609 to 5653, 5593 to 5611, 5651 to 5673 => -0.4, 20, 19.9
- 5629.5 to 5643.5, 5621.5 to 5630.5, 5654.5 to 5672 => -0.4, 20.1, 19.9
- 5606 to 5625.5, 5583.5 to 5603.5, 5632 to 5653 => -0.6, 18.8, 20.3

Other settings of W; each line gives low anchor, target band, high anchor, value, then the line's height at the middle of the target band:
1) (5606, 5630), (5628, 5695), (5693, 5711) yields 0.0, 20.4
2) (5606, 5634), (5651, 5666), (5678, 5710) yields 0.6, 20.5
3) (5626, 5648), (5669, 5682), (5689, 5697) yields 0.5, 21.4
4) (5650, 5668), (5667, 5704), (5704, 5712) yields -1.4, 20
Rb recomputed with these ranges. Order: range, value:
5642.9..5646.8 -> 18.9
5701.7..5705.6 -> 21.7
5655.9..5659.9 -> 18.4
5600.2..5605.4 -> 18.9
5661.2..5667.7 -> 20.6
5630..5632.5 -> 19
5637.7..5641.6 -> 20.7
